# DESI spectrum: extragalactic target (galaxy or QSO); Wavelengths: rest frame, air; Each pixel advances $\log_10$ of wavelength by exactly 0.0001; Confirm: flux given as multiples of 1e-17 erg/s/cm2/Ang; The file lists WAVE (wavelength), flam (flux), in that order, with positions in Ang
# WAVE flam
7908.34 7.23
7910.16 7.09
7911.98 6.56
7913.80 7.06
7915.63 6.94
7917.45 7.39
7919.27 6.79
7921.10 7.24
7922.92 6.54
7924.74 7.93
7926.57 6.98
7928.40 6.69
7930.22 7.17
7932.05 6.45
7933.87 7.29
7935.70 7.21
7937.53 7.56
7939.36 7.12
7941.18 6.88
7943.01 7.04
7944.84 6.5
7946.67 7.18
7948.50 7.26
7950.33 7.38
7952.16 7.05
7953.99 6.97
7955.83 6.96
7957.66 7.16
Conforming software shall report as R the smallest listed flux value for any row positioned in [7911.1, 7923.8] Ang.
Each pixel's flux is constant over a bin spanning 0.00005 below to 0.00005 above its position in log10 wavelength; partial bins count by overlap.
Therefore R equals 6.54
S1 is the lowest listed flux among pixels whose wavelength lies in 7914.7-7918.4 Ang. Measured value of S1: 6.94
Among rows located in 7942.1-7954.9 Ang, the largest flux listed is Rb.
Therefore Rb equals 7.38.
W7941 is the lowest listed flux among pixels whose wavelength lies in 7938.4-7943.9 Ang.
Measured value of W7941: 6.88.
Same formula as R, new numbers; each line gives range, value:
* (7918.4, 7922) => 6.79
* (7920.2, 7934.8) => 6.45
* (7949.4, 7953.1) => 7.05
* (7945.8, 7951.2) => 7.18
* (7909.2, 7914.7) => 6.56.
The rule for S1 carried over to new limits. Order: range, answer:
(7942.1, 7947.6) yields 6.5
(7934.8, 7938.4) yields 7.21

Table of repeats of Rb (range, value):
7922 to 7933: 7.93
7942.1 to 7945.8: 7.04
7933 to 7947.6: 7.56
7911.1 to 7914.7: 7.06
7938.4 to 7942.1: 7.12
